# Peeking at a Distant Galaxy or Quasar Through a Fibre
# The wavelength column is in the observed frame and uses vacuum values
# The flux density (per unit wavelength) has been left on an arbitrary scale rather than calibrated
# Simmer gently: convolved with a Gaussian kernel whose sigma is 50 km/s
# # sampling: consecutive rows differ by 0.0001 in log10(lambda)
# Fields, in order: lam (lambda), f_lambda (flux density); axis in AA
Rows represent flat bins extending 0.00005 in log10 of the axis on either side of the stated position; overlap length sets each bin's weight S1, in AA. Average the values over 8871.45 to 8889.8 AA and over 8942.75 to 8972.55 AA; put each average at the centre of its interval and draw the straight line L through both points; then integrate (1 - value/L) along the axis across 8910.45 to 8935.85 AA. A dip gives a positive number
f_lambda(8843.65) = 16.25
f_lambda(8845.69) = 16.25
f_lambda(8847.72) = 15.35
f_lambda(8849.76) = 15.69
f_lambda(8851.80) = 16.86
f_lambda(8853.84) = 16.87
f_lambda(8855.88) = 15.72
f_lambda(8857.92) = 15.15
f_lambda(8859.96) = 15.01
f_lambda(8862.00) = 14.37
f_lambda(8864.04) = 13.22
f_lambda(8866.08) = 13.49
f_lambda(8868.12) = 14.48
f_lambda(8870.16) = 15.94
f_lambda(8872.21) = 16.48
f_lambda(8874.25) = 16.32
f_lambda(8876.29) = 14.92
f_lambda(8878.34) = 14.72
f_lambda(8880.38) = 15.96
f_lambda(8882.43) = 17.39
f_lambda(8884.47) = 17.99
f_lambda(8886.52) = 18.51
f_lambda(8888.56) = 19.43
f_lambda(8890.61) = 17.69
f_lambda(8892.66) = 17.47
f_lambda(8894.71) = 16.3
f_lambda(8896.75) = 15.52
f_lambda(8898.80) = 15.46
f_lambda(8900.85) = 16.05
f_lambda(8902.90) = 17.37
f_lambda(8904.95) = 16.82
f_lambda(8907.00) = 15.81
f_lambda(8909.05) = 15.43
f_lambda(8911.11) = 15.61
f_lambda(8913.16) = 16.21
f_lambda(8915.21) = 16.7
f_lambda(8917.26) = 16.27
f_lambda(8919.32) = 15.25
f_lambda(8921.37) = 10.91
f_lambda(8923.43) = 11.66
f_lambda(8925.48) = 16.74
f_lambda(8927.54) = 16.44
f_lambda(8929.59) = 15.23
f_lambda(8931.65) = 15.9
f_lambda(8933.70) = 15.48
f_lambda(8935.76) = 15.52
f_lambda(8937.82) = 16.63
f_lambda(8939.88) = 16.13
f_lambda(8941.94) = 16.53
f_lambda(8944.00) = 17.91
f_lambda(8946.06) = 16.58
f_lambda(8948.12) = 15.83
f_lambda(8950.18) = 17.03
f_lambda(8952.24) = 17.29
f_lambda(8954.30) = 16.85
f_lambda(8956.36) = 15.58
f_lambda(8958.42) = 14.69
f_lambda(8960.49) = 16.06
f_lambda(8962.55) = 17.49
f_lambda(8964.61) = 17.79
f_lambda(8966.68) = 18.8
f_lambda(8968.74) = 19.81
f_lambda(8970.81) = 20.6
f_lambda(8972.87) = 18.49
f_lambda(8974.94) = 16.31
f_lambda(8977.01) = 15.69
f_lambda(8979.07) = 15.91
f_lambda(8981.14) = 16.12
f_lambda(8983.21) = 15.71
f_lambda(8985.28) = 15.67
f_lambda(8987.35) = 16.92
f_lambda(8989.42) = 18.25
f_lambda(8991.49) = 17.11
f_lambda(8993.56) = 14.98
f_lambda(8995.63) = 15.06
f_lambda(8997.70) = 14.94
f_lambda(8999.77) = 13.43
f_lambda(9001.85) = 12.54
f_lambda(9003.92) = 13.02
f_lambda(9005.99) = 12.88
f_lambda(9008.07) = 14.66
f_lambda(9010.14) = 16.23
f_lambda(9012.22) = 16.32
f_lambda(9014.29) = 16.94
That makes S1 2.9 AA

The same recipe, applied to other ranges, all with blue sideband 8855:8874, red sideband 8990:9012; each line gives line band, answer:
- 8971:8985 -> -1.8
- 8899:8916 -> -1.6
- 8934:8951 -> -2.0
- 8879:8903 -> -3.5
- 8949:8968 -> -2.8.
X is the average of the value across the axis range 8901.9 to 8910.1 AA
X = 16.3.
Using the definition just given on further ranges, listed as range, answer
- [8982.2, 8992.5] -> 16.7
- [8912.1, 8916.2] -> 16.5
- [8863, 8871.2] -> 14.3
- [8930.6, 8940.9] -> 15.9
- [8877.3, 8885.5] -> 16.5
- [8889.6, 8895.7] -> 17.1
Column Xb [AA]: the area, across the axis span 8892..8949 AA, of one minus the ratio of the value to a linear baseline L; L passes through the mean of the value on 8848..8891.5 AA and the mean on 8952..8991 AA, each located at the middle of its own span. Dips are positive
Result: 2.3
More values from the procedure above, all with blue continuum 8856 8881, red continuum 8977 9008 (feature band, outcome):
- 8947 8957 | -0.9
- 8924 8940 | -0.8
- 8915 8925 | 0.7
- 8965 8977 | -2.6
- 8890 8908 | -1.7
